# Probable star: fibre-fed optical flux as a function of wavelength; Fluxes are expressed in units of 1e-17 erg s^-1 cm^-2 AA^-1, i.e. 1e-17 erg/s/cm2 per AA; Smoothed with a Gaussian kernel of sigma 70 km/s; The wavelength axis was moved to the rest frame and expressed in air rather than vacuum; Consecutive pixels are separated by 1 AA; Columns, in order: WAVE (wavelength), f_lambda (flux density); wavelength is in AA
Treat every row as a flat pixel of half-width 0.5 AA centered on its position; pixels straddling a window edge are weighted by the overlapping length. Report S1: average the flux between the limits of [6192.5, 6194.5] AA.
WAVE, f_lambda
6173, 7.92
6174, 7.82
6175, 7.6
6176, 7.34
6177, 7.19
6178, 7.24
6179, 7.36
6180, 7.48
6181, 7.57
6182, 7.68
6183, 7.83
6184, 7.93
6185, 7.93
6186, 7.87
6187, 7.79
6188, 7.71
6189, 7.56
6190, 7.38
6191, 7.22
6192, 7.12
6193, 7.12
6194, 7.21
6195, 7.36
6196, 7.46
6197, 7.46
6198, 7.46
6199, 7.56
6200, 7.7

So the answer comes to 7.17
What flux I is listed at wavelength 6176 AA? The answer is 7.34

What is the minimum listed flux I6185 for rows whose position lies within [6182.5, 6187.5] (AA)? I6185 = 7.79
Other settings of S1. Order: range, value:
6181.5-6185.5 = 7.84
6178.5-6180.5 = 7.42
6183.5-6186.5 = 7.91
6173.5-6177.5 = 7.49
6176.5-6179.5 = 7.26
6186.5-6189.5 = 7.69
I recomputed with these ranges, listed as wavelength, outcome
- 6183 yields 7.83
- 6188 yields 7.71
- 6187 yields 7.79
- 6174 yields 7.82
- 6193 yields 7.12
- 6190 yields 7.38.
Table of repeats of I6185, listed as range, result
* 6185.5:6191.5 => 7.22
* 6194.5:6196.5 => 7.36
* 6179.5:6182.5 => 7.48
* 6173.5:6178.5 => 7.19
